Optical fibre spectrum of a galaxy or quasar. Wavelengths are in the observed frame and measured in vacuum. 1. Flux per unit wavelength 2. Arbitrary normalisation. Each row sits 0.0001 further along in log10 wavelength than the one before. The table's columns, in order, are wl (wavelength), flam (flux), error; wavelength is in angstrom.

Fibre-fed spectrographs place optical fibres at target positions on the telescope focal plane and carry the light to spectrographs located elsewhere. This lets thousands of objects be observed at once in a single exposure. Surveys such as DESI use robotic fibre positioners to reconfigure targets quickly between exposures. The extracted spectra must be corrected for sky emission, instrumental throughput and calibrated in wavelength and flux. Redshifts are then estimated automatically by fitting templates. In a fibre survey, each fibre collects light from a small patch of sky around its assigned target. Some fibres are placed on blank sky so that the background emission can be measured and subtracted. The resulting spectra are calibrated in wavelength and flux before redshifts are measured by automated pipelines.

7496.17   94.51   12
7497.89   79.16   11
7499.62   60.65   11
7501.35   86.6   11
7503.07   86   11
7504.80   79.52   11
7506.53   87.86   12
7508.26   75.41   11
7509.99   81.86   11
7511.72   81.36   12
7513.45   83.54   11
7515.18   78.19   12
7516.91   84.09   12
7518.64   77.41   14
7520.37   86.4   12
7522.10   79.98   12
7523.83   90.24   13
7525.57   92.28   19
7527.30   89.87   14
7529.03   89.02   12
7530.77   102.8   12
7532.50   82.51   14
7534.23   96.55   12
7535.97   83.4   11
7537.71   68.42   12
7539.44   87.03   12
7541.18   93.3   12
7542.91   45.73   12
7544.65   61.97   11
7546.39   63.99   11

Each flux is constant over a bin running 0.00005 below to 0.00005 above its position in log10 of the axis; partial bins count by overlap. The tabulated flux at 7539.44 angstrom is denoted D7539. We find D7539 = 87.03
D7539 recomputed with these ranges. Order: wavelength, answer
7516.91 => 84.09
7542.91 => 45.73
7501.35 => 86.6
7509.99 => 81.86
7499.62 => 60.65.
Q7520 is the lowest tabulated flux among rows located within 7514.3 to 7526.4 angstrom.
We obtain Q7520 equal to 77.41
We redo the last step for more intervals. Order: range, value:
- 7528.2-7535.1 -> 82.51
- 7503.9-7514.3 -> 75.41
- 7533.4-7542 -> 68.42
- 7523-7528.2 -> 89.87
